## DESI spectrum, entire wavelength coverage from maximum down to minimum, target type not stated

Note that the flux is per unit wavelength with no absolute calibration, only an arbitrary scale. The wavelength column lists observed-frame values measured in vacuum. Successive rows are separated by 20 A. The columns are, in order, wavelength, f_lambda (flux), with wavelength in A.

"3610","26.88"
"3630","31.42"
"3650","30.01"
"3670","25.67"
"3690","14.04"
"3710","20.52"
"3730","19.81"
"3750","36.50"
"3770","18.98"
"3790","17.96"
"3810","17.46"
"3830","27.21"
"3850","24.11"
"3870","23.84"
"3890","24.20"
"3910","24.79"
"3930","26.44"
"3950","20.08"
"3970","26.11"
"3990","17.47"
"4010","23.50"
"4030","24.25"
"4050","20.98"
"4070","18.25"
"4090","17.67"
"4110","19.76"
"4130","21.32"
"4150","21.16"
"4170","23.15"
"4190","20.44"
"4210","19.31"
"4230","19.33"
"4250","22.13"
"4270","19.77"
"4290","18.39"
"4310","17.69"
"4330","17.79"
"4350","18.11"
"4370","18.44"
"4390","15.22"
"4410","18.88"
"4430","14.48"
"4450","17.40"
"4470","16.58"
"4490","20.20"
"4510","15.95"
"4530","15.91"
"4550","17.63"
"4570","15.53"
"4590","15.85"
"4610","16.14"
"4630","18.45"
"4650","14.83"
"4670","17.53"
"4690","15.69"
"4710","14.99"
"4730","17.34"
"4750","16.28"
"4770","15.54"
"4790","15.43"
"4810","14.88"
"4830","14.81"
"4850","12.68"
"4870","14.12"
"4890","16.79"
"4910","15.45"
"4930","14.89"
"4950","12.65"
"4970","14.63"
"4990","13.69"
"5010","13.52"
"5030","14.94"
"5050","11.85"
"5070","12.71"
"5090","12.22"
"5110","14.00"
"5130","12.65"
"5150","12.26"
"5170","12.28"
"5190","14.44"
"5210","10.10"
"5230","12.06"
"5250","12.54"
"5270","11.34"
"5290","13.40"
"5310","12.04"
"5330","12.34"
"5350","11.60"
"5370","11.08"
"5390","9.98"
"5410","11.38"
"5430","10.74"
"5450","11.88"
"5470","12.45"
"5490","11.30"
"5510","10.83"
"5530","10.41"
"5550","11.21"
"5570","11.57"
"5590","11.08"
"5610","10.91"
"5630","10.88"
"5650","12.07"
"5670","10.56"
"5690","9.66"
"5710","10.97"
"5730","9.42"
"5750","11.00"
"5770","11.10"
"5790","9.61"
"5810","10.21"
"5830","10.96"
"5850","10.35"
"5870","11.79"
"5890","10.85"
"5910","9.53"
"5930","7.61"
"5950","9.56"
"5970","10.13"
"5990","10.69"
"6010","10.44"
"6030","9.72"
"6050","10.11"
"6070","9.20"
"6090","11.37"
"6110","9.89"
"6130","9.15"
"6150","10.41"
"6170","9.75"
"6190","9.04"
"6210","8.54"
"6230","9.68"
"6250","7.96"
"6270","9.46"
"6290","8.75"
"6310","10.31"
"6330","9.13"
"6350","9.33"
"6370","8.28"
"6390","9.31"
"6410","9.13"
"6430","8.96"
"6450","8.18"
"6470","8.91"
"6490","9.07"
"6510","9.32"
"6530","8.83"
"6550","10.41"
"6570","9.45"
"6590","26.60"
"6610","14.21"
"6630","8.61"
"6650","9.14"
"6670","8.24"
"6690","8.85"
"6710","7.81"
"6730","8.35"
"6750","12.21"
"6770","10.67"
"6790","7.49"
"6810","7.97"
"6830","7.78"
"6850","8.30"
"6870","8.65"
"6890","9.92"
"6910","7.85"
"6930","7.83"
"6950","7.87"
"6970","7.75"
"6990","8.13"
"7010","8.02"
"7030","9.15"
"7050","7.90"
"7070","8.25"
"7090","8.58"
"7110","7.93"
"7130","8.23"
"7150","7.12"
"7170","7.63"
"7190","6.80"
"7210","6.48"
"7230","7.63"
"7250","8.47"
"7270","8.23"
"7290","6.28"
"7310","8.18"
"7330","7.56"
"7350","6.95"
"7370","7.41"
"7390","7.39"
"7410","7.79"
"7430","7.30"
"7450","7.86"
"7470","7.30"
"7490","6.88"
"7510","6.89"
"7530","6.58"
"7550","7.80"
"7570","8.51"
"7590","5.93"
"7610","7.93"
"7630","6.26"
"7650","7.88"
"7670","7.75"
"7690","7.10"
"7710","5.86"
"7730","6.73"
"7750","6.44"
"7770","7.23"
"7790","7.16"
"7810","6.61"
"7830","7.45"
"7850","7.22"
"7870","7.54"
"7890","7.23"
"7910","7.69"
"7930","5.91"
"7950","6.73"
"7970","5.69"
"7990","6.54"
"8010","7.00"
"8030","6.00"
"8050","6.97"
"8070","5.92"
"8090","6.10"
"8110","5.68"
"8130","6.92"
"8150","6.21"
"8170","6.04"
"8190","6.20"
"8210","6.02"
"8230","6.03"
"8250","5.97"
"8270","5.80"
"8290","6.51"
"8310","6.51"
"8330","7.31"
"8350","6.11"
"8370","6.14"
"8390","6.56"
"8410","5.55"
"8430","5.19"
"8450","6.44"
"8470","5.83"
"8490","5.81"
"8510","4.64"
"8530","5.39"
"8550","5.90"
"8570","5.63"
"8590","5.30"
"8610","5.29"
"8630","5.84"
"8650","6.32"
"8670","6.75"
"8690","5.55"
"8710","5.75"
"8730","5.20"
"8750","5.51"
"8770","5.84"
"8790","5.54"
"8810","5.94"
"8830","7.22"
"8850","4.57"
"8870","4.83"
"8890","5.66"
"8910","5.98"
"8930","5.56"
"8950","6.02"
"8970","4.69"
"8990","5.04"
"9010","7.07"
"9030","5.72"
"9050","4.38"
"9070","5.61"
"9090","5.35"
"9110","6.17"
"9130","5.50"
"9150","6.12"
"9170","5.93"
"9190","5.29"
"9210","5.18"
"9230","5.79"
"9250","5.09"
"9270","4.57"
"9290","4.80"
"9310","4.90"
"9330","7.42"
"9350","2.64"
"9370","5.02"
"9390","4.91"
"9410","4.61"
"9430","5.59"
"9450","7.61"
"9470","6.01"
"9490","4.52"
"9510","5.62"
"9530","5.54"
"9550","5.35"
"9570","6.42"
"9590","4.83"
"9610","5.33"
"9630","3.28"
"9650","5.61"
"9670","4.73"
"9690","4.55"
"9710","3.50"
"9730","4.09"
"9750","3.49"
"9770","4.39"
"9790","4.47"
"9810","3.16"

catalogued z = 0.005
